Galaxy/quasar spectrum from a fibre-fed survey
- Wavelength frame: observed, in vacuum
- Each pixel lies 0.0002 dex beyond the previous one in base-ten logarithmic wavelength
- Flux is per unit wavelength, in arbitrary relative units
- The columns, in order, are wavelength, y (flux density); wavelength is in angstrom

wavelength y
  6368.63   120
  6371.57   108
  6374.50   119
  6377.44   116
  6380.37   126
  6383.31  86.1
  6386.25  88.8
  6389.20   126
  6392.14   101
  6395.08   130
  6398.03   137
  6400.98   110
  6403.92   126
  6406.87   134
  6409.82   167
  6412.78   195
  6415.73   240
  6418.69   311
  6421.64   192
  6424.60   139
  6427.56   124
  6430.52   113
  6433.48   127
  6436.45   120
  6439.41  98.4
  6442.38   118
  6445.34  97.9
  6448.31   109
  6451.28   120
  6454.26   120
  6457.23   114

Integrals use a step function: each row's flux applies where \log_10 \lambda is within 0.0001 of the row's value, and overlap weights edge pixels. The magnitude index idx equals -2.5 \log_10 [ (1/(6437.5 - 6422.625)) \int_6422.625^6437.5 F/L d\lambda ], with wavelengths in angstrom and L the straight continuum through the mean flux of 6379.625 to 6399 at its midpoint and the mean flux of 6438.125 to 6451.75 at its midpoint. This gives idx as -0.16 mag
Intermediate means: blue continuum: 112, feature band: 127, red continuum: 108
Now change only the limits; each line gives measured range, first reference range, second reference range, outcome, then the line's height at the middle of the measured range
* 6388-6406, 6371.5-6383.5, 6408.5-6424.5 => 0.32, 164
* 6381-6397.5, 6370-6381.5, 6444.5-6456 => 0.07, 116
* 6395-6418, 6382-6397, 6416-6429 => -0.04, 153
